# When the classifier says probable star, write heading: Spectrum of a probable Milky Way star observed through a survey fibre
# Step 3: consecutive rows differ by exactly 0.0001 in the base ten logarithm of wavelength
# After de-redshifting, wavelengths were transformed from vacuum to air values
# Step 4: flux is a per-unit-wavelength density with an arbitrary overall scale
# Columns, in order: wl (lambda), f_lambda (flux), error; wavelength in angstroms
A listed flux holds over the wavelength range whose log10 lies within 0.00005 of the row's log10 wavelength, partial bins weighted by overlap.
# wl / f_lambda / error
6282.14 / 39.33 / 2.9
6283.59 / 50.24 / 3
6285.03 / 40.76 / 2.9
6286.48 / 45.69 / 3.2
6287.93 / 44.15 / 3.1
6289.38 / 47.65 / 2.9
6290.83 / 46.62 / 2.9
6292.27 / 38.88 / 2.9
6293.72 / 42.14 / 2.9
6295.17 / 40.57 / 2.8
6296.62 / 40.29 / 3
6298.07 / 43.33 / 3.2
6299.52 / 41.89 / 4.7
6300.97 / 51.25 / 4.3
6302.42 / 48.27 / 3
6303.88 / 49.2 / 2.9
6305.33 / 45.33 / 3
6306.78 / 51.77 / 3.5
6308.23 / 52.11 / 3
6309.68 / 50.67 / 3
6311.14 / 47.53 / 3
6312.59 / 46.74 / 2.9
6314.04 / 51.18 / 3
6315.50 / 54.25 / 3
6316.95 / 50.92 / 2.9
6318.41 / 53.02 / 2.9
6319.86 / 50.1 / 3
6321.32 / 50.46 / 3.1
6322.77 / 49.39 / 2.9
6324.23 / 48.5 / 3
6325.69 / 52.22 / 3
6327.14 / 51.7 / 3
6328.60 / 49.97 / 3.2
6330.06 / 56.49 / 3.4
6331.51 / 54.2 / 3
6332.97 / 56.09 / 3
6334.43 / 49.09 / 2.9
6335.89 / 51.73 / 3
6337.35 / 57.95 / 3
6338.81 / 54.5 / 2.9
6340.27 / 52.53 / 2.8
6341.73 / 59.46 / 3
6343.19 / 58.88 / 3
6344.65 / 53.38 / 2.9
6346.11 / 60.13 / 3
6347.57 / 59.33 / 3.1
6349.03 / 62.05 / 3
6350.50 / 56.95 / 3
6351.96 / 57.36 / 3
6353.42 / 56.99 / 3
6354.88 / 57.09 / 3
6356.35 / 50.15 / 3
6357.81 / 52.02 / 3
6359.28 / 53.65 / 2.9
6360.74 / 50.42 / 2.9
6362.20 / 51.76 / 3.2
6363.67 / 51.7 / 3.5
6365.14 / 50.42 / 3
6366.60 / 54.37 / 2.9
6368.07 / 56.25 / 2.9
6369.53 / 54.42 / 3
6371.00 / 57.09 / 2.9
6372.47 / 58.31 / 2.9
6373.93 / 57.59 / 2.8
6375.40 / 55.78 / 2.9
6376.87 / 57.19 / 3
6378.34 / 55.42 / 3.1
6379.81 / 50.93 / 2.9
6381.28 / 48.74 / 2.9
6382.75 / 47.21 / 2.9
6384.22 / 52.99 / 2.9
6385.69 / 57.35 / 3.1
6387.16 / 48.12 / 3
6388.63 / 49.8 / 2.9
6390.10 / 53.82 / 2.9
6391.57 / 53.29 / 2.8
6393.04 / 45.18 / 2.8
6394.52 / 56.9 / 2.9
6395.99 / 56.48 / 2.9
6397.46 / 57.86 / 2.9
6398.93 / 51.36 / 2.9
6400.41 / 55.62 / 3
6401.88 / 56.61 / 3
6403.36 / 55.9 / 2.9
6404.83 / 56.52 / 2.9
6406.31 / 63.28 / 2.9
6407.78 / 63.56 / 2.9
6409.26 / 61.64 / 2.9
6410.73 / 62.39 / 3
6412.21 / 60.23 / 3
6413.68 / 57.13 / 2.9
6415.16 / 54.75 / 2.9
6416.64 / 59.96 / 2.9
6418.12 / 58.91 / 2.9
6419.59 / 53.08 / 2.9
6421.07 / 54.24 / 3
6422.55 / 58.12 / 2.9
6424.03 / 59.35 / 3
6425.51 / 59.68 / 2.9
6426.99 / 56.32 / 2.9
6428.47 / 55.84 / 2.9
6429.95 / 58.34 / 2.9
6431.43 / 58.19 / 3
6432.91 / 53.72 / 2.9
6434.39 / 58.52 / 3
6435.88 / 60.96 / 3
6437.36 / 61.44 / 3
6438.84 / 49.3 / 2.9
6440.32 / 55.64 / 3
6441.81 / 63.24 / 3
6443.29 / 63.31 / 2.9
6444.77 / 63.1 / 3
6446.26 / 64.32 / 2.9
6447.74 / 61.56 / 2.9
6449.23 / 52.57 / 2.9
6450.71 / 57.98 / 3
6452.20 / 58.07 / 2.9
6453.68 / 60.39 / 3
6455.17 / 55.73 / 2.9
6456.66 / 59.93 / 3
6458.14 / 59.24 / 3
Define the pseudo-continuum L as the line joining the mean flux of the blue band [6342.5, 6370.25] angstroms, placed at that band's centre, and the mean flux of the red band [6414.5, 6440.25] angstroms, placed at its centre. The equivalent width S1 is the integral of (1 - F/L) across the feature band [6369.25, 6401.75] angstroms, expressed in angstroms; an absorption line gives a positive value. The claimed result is 1.3 angstroms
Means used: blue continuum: 55.1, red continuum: 57.1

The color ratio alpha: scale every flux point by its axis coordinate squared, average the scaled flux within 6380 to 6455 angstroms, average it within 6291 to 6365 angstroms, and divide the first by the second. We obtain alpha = 1.13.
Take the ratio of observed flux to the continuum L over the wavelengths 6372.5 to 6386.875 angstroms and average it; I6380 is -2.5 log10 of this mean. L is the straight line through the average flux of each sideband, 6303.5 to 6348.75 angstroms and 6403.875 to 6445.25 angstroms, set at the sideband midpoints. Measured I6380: 0.04 mag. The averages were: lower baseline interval 52.7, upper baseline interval 58.6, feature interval 53.7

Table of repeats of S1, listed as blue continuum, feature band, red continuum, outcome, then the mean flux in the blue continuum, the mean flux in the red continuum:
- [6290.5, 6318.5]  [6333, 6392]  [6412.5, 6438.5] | -2.7 angstroms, 47.2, 57.5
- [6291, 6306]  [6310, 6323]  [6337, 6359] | -0.5 angstroms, 44.2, 56.5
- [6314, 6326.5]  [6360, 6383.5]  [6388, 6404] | -0.3 angstroms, 51.1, 53.9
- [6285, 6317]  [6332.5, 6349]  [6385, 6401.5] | -2.2 angstroms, 46.6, 53.3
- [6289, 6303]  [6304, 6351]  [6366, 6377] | -3.7 angstroms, 44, 56.4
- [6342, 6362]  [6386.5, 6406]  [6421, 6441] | 1.0 angstroms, 56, 57.2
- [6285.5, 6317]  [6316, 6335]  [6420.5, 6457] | -1.2 angstroms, 46.7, 58.4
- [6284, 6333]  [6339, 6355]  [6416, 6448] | -1.9 angstroms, 48.2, 58.5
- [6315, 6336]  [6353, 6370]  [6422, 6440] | 0.2 angstroms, 51.9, 57.4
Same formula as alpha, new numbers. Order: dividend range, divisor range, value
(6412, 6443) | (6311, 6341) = 1.14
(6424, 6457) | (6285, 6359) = 1.19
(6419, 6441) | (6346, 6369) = 1.06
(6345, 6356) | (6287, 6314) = 1.28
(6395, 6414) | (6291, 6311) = 1.31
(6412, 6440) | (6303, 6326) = 1.18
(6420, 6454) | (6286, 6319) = 1.29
